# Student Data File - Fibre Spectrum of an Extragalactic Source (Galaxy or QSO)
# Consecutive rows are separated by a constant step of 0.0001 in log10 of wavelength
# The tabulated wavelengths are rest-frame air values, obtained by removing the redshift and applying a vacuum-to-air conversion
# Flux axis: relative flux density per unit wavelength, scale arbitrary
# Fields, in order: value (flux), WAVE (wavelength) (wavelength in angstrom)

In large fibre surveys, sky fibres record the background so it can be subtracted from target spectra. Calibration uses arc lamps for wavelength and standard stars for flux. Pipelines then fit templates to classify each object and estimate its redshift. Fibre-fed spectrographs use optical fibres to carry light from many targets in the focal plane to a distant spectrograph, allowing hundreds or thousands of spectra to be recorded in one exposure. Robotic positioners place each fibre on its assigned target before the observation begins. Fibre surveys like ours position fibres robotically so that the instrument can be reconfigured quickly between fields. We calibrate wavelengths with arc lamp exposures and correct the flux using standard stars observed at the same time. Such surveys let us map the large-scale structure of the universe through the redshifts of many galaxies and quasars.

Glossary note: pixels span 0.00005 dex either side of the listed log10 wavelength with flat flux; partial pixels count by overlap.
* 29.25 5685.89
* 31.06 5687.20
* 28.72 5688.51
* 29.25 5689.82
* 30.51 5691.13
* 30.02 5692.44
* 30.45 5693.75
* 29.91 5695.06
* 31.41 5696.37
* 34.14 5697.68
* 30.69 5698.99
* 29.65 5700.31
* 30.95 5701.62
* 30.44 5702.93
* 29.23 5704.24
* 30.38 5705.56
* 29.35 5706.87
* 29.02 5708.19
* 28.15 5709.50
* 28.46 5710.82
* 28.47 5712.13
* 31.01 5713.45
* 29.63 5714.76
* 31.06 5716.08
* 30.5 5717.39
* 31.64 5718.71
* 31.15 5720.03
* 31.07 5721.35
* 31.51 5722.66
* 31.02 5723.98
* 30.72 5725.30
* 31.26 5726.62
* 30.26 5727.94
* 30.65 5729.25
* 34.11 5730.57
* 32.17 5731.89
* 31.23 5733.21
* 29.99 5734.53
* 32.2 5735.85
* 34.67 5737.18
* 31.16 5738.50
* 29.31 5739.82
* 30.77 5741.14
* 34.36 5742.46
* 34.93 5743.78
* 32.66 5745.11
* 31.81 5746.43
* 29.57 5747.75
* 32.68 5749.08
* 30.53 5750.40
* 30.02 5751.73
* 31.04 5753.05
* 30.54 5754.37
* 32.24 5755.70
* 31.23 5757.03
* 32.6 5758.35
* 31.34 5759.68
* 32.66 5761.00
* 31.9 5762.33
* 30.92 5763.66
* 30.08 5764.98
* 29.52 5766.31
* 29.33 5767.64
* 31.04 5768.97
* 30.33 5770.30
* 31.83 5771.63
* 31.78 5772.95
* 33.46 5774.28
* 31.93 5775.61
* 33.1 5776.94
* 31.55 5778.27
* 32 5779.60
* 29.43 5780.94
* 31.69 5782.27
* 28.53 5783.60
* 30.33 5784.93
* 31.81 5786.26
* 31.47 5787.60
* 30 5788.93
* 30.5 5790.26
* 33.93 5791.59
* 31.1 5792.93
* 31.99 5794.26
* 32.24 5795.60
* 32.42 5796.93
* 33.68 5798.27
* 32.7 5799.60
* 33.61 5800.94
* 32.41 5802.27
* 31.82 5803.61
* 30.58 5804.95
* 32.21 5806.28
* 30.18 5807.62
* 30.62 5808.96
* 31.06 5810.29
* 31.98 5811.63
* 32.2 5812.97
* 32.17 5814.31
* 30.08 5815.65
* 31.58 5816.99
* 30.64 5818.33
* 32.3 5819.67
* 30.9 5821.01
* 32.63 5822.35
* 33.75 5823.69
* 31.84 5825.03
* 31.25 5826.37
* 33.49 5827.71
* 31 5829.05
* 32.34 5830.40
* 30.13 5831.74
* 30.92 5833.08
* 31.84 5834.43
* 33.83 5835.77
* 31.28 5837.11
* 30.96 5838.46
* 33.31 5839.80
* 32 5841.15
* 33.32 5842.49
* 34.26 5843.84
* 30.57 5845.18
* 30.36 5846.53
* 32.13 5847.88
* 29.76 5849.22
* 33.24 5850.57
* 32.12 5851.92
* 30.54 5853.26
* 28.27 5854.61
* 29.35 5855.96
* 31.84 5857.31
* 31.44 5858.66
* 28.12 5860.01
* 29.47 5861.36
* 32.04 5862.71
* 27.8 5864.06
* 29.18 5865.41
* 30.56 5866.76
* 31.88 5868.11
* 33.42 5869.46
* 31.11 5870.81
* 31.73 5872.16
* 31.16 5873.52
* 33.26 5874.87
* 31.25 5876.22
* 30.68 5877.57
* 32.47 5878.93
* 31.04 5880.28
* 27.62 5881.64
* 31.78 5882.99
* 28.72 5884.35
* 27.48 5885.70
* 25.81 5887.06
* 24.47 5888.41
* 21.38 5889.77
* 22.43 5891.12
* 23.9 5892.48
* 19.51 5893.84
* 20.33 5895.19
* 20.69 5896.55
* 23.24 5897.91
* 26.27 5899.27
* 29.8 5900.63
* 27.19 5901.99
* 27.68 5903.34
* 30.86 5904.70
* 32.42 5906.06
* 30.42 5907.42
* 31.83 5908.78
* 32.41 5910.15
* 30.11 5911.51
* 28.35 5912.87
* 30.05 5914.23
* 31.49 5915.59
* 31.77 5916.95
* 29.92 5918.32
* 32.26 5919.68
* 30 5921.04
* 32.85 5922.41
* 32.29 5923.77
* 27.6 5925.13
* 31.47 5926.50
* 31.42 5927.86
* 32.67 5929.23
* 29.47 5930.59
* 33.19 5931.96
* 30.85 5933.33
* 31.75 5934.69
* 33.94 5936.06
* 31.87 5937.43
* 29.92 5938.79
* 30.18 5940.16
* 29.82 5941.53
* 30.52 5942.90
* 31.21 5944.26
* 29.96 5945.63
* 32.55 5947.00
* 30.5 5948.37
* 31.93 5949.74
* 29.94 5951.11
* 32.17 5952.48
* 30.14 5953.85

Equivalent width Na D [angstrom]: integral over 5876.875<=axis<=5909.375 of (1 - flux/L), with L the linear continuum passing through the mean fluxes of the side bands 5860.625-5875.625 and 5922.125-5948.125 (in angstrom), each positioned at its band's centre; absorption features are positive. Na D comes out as 4.3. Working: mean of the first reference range 31.1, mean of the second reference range 31.2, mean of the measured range 27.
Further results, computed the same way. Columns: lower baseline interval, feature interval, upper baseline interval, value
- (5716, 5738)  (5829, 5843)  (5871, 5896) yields -1.6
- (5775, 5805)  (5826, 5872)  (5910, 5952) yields 0.2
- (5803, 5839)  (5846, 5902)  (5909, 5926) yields 4.4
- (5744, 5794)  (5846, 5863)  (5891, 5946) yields -0.2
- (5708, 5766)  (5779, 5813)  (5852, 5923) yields -1.3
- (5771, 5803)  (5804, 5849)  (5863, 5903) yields -2.3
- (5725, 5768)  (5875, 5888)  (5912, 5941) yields 0.6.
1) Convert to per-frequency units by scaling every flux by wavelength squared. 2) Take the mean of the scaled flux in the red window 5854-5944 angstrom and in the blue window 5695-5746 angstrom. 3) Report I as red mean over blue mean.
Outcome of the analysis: 1.01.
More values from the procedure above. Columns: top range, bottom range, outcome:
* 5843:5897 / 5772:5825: 0.94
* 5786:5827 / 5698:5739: 1.07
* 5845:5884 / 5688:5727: 1.07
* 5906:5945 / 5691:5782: 1.07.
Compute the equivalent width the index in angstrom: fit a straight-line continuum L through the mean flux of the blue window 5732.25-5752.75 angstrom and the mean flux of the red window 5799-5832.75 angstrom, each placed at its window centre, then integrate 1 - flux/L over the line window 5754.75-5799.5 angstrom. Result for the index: 0.36 angstrom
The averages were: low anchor 31.7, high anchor 31.7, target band 31.5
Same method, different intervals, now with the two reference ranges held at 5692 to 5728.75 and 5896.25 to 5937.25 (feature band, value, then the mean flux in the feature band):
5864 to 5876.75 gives -0.4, 31.3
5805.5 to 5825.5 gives -0.8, 31.6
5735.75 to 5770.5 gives -1.2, 31.5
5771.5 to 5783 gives -0.6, 31.9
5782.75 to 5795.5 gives -0.3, 31.1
